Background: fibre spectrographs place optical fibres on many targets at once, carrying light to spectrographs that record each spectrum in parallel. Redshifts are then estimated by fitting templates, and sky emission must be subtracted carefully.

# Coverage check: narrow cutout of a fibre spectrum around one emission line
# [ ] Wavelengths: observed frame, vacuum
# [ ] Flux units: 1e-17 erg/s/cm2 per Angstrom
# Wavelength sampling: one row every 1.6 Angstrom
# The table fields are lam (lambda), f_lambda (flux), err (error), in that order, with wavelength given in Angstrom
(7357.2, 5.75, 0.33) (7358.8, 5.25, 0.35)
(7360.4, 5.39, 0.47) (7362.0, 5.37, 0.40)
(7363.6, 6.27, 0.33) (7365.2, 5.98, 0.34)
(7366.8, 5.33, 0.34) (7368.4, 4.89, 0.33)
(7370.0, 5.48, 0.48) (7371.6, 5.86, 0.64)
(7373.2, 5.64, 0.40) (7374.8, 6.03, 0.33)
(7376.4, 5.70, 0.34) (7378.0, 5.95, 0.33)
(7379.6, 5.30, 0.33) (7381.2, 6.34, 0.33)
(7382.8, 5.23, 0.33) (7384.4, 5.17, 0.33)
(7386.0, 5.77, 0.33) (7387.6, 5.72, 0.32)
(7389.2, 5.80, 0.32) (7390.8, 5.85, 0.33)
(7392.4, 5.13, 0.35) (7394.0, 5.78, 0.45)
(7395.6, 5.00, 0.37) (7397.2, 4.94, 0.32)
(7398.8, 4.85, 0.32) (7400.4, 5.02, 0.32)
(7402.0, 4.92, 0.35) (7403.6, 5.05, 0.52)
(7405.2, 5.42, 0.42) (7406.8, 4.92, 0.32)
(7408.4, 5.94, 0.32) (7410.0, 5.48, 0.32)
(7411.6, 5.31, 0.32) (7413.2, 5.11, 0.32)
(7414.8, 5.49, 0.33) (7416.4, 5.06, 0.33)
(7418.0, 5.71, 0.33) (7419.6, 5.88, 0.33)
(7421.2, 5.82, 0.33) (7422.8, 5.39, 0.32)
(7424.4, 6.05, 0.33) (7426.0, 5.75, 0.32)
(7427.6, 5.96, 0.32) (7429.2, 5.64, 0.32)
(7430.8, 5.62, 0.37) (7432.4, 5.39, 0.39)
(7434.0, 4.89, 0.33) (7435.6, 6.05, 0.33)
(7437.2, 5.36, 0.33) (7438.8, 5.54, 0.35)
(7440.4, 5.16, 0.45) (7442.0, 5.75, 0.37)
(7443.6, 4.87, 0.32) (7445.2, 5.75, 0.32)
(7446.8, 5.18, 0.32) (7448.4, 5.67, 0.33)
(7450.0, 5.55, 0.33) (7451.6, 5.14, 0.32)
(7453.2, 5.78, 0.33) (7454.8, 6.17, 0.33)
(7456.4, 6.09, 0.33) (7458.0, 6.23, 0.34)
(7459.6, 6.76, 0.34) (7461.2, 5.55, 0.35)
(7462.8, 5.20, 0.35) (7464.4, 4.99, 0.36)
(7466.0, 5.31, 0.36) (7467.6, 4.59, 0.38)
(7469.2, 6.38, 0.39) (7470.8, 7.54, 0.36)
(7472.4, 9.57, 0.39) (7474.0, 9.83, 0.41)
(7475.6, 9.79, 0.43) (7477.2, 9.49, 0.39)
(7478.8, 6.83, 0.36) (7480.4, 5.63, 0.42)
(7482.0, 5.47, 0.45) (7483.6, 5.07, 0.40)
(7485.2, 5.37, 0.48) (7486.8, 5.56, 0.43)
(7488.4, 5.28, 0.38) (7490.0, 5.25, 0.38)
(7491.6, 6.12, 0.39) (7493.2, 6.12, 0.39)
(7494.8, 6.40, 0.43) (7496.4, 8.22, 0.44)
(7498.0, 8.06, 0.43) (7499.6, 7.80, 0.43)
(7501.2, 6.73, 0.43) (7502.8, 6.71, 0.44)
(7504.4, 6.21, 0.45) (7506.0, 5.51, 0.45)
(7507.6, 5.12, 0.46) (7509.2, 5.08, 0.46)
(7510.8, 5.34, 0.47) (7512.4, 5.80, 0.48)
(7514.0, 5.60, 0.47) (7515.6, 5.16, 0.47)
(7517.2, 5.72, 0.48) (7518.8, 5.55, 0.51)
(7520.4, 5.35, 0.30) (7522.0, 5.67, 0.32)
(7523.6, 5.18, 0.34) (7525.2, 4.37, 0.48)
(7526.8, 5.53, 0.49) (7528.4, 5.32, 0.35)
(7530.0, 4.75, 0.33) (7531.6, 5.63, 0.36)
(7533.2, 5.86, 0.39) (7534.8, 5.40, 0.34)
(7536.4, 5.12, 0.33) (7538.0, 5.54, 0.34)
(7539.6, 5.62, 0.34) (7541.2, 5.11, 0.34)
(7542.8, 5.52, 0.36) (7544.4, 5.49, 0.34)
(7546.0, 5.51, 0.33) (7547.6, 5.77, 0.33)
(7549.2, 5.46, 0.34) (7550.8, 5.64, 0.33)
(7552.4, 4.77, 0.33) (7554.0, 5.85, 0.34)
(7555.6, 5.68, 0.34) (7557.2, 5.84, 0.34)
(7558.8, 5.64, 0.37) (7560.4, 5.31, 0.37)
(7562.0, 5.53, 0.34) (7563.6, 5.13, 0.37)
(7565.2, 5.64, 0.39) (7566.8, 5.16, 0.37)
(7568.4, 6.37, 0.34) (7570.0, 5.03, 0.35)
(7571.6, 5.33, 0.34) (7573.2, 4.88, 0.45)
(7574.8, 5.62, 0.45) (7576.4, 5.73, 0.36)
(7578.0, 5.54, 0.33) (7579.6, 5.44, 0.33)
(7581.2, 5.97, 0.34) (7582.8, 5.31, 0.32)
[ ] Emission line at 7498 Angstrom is [N II]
